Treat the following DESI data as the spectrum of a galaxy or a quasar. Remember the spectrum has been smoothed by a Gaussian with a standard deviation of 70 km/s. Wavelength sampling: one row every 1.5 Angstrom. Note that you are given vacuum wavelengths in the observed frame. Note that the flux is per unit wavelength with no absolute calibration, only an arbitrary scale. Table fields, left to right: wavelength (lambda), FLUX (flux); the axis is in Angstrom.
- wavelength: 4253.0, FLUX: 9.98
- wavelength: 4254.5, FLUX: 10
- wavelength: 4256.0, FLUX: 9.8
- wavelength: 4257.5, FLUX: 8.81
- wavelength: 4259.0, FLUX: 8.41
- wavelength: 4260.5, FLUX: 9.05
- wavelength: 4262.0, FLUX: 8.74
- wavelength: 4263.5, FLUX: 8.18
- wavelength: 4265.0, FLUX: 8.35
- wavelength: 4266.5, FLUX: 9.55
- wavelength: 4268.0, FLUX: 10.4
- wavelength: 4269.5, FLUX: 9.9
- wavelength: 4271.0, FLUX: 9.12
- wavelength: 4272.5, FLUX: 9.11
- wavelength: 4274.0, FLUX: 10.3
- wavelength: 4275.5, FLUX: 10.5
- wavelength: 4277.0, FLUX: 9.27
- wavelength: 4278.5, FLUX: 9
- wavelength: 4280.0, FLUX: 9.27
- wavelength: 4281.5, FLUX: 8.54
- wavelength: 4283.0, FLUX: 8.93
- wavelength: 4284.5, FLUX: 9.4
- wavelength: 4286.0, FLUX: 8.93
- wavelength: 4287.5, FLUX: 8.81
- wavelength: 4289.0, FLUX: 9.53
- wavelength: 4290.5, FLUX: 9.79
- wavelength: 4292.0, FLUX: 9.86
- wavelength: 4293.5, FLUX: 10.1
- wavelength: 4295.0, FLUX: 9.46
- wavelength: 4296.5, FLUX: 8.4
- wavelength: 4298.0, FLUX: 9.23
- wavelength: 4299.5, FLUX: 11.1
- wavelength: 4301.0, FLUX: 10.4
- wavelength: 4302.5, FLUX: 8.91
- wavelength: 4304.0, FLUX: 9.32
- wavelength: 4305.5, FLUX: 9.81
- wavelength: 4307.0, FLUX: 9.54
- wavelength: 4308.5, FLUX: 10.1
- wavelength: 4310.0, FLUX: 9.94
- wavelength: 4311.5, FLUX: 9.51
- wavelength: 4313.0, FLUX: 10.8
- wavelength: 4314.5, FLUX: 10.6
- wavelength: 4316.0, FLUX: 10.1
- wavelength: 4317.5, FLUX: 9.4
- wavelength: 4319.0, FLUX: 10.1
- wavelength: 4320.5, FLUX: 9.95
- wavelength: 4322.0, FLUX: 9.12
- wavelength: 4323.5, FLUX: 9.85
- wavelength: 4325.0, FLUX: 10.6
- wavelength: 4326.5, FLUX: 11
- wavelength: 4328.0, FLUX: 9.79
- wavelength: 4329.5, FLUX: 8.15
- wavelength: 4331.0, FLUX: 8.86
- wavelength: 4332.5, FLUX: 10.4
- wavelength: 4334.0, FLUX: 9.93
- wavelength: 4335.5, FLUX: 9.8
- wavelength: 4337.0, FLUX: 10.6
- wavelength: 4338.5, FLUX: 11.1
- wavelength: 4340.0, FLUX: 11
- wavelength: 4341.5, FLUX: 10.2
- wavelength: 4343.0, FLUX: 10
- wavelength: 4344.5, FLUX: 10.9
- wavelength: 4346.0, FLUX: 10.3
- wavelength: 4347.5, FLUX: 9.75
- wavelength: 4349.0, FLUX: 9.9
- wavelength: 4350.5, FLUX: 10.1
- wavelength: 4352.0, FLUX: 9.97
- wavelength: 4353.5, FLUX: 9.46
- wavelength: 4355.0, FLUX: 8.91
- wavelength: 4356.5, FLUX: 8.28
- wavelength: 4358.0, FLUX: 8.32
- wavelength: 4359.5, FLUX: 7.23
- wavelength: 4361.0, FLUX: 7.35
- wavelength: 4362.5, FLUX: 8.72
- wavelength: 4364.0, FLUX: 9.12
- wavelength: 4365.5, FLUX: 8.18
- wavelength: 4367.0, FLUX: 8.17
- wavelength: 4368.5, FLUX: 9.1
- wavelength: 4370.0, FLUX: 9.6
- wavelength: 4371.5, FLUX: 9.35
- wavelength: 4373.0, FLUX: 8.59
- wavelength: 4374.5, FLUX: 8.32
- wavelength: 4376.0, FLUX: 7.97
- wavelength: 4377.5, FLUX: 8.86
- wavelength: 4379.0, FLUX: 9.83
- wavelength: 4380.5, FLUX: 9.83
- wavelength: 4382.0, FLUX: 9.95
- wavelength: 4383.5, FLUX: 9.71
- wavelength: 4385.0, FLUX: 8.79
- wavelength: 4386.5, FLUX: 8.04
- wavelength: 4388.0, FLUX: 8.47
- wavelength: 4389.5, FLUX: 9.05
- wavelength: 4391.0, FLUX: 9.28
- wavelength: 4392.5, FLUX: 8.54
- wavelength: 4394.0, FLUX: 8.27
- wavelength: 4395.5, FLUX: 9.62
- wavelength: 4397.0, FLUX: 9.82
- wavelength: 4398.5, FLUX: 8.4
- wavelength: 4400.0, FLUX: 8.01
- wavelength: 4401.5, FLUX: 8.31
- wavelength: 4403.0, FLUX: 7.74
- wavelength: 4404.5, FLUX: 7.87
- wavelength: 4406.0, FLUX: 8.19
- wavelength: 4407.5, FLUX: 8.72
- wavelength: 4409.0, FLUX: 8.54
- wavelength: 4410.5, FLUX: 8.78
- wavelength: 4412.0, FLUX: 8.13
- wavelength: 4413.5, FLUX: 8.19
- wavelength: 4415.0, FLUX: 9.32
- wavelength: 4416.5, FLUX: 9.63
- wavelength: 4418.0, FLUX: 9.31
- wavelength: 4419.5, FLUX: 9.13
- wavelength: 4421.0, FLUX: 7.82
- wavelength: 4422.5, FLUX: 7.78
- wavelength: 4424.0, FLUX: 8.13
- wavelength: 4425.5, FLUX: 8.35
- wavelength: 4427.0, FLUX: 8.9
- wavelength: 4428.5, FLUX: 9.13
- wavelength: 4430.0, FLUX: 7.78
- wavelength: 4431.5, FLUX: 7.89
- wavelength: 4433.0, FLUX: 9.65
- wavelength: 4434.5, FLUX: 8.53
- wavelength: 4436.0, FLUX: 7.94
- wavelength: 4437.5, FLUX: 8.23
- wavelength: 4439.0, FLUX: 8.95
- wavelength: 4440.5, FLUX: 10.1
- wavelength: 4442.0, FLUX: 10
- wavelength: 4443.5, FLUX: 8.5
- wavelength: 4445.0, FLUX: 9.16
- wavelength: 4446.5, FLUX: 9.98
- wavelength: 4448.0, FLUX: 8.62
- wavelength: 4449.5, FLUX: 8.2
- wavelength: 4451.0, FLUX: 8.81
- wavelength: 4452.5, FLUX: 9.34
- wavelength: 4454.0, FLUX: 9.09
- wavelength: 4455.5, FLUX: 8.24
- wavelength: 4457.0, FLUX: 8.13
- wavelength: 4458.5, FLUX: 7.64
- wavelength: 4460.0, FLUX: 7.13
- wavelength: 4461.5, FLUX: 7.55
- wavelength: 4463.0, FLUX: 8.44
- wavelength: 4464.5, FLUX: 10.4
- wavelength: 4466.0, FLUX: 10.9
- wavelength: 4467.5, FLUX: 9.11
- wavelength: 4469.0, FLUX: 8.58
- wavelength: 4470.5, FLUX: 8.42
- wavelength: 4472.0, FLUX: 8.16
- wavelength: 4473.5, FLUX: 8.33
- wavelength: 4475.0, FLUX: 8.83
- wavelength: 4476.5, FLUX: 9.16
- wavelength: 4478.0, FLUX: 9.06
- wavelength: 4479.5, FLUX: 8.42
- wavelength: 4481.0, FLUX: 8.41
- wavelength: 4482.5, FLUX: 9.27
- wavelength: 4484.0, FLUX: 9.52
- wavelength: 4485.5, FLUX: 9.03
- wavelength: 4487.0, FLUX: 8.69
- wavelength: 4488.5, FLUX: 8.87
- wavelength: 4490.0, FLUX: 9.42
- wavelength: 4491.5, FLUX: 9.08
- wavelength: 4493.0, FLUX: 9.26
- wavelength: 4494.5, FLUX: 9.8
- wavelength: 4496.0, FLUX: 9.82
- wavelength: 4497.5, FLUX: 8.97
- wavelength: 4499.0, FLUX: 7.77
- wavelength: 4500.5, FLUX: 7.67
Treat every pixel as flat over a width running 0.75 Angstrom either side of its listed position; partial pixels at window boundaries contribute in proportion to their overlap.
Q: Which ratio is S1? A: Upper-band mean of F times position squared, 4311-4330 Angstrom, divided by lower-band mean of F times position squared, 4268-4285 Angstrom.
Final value 1.08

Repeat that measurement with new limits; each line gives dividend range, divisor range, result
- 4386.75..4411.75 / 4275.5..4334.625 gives 0.93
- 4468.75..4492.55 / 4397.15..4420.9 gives 1.07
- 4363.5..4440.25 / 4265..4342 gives 0.94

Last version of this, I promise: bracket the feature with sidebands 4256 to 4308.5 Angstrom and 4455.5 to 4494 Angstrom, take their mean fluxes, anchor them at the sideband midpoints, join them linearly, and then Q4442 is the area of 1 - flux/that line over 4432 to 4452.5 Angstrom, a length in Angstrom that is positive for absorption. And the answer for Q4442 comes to -0.2 Angstrom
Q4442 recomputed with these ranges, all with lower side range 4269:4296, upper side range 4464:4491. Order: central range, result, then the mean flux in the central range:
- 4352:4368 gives 1.38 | 8.46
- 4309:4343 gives -2.57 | 10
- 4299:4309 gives -0.50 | 9.85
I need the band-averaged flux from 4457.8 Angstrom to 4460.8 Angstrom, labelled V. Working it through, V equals 7.38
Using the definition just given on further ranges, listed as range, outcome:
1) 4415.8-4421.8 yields 8.96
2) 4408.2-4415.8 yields 8.6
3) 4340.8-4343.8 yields 10.1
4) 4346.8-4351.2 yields 9.92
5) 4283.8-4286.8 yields 9.16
